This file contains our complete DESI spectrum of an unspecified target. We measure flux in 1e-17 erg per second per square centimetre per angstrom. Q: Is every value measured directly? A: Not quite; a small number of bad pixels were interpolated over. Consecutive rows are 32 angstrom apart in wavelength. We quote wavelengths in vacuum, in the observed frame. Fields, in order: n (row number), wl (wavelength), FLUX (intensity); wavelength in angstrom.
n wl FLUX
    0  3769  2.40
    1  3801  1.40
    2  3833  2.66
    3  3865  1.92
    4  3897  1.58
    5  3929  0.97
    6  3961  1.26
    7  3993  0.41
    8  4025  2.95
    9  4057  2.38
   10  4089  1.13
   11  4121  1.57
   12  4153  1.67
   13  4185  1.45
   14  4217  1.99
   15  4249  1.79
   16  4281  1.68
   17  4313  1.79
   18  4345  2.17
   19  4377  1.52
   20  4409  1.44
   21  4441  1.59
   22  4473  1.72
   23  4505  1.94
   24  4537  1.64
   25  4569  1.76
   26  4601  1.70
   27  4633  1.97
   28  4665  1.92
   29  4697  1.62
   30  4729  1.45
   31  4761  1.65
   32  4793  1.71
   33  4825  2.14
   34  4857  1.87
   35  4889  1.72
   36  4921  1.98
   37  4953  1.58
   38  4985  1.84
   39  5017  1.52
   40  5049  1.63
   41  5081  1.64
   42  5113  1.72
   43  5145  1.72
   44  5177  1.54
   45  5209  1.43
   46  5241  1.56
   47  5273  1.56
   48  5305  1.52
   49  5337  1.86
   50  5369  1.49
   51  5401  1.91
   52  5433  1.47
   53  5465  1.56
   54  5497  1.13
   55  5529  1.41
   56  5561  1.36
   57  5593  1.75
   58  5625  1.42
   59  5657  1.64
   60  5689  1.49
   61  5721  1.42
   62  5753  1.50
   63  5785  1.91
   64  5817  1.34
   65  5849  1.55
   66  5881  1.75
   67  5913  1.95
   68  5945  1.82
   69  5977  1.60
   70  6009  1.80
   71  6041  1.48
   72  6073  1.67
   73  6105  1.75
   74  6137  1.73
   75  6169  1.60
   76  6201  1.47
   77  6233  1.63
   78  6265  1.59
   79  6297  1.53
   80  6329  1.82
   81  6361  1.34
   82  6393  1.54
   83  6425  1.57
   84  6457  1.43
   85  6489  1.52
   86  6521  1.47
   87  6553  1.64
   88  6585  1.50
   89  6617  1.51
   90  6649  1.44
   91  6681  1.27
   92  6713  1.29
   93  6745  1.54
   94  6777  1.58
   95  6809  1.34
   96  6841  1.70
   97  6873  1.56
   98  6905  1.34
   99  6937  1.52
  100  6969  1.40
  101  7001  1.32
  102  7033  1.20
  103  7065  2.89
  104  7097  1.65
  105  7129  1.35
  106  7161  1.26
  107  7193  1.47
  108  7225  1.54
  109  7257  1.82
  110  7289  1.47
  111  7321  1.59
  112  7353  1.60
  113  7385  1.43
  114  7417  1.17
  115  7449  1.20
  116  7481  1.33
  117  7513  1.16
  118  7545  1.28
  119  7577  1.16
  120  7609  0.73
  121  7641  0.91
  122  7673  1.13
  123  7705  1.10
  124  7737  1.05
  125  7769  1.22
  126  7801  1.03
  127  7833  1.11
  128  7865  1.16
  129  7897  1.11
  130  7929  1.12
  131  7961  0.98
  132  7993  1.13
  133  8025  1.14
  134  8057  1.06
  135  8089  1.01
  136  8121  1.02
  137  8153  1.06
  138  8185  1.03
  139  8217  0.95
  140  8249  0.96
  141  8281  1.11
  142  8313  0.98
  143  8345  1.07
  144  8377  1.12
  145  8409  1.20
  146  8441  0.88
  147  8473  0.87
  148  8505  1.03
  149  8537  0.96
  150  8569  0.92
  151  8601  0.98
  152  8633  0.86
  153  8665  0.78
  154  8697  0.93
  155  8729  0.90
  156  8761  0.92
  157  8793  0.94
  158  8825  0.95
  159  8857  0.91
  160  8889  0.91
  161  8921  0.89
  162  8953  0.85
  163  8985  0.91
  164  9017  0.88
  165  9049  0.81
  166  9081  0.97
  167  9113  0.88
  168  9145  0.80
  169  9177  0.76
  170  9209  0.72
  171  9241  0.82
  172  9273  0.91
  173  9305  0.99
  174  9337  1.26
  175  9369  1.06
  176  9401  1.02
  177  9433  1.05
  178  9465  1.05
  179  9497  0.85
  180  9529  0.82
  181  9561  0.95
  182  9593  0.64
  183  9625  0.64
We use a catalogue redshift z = 0.08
